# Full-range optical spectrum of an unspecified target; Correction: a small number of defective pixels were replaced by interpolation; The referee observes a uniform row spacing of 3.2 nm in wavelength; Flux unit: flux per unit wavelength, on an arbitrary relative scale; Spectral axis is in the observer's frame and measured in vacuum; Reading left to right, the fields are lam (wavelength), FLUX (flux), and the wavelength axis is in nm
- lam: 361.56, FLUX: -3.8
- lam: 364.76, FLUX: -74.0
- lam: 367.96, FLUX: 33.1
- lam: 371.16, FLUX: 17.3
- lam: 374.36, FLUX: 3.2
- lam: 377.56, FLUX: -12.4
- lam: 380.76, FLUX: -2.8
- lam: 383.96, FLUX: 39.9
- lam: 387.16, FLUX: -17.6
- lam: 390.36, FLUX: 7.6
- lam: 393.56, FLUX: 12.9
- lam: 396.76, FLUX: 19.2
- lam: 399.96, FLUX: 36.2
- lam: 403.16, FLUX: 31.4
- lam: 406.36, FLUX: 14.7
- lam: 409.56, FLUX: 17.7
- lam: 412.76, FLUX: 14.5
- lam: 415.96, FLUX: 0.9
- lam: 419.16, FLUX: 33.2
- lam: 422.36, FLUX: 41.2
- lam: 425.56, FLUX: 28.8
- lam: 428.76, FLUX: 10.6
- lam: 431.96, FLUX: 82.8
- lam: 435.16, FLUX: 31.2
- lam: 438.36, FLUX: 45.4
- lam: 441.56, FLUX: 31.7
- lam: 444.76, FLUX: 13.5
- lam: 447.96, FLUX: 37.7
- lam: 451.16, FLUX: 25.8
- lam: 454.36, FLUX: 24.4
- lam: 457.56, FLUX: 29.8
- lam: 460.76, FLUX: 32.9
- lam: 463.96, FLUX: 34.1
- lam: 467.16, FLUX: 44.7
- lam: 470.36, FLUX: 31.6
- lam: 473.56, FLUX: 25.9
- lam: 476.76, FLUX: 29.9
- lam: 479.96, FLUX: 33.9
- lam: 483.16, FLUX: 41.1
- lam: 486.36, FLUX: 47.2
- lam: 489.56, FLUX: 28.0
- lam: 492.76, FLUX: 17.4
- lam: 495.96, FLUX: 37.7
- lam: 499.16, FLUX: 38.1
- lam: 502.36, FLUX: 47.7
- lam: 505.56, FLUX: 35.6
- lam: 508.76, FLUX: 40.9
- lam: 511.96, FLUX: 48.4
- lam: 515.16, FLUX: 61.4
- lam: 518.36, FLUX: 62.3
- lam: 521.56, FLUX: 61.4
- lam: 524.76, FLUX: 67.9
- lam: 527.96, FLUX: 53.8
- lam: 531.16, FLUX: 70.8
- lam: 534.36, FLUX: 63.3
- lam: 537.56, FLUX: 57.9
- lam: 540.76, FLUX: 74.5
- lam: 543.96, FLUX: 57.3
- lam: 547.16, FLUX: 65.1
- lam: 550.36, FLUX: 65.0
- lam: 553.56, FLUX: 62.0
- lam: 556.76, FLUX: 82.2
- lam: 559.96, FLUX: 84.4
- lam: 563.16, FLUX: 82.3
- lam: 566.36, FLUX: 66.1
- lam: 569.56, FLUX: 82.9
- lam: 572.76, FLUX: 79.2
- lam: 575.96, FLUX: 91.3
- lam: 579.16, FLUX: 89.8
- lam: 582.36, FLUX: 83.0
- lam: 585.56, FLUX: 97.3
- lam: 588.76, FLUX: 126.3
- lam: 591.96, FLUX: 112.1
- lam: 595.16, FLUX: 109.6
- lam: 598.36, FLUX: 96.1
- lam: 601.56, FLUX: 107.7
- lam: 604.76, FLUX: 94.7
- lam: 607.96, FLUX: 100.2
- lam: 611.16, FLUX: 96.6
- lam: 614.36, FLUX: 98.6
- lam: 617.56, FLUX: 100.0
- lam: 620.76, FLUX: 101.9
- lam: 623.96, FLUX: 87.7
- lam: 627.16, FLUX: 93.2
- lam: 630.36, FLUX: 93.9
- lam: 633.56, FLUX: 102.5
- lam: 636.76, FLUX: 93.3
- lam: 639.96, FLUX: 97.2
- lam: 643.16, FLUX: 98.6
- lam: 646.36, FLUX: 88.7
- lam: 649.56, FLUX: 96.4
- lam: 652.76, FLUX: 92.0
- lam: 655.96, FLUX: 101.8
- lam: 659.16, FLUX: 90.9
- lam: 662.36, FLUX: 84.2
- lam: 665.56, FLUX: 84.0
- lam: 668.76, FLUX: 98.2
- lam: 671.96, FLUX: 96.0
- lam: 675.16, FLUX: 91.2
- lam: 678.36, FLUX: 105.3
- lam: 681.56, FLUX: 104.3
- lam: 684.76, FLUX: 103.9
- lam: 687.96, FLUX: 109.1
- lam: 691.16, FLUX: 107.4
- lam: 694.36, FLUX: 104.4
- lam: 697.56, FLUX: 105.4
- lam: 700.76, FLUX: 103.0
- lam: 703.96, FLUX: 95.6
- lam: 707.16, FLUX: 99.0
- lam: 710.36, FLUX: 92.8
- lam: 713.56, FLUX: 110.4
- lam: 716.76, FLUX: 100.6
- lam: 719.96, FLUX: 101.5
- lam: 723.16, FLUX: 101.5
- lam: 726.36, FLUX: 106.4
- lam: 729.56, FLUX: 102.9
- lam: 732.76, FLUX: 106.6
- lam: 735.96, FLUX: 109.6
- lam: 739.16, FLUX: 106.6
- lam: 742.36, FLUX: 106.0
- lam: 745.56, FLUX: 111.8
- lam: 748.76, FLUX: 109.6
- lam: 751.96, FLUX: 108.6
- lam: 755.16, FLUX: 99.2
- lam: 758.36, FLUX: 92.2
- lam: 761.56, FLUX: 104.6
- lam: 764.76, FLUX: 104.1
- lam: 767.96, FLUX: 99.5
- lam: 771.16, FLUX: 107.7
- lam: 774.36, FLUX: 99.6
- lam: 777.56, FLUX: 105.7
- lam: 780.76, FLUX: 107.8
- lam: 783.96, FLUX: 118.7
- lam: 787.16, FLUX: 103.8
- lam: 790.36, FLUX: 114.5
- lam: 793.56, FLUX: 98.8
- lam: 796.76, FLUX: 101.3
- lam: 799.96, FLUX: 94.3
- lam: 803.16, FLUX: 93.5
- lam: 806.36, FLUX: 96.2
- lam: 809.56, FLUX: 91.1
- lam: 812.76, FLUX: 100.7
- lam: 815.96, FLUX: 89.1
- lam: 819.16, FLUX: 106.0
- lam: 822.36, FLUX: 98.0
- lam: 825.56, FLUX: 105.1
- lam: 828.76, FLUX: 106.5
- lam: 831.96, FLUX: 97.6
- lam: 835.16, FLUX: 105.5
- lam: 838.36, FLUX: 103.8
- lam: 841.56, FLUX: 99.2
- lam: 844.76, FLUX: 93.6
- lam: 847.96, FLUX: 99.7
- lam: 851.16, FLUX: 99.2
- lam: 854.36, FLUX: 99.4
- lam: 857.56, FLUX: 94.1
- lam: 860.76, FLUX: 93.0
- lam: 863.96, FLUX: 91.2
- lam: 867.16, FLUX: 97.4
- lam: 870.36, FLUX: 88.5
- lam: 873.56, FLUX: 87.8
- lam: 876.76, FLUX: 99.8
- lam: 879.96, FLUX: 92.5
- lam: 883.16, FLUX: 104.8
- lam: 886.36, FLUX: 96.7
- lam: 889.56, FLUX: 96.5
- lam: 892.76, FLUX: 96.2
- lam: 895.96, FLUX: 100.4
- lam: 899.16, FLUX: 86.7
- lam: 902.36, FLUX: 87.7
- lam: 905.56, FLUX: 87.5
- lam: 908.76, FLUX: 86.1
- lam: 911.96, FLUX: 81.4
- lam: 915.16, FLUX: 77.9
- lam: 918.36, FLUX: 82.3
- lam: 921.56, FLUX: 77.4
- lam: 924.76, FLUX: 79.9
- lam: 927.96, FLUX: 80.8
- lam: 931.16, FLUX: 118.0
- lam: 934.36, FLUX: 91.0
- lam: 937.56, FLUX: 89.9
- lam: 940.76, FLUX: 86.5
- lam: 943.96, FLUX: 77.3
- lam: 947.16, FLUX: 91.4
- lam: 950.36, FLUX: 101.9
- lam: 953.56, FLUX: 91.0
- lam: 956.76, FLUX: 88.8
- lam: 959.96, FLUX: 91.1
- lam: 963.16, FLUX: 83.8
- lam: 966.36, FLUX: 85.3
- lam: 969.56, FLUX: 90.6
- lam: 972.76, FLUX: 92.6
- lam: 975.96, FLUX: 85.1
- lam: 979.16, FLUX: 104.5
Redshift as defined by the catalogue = 0.284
